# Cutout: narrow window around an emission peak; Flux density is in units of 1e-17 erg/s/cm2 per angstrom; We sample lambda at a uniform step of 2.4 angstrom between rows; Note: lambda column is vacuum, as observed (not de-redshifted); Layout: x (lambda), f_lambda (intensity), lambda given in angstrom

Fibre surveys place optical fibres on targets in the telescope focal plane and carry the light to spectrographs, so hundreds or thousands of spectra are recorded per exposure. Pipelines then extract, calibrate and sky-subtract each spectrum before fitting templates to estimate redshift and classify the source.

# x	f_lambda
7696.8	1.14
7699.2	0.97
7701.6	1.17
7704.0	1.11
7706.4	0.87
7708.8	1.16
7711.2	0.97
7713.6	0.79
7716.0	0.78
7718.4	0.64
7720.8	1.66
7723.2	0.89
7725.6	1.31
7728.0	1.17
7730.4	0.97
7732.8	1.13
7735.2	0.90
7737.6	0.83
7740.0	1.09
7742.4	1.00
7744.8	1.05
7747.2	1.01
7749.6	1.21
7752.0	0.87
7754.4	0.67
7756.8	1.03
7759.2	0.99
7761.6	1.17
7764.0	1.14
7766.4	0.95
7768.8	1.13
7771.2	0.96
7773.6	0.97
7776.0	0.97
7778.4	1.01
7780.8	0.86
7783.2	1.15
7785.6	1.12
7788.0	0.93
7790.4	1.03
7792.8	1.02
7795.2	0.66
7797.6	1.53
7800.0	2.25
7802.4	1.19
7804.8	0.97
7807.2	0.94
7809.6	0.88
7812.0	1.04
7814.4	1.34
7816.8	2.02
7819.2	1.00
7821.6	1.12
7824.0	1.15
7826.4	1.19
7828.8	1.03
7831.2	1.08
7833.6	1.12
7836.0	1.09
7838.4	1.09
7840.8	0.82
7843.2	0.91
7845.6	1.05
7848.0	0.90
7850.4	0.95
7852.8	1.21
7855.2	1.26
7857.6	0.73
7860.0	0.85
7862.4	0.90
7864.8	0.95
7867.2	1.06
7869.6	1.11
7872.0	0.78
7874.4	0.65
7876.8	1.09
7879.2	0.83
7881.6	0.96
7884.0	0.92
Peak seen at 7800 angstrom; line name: [S II] 6716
